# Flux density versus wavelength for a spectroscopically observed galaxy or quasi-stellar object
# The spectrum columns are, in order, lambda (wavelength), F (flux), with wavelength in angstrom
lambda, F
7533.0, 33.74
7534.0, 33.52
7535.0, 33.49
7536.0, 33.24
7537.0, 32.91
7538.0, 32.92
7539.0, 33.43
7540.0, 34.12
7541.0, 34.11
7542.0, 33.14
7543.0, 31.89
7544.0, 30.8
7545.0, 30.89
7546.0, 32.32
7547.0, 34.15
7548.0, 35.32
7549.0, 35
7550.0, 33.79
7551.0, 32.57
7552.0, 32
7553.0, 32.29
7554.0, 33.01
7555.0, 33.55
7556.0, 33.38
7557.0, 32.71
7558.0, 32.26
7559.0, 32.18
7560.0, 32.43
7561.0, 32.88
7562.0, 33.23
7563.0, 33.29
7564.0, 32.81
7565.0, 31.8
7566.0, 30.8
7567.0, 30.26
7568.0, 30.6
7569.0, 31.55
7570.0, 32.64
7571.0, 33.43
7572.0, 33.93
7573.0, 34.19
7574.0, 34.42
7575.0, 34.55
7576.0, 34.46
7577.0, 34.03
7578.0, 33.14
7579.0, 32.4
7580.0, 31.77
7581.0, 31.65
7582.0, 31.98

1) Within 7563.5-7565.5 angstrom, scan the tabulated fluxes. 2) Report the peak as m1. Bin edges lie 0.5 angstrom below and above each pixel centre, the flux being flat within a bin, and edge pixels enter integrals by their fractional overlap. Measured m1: 32.81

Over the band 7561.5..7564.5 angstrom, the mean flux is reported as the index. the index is 33.1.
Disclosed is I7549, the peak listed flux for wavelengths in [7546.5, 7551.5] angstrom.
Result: 35.32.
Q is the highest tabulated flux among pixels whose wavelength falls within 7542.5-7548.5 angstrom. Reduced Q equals 35.32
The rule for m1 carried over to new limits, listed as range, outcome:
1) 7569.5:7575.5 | 34.55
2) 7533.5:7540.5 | 34.12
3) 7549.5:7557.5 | 33.79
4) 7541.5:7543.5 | 33.14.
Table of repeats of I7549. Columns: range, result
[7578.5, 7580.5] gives 32.4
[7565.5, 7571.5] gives 33.43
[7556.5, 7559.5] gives 32.71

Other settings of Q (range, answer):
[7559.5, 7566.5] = 33.29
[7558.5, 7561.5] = 32.88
